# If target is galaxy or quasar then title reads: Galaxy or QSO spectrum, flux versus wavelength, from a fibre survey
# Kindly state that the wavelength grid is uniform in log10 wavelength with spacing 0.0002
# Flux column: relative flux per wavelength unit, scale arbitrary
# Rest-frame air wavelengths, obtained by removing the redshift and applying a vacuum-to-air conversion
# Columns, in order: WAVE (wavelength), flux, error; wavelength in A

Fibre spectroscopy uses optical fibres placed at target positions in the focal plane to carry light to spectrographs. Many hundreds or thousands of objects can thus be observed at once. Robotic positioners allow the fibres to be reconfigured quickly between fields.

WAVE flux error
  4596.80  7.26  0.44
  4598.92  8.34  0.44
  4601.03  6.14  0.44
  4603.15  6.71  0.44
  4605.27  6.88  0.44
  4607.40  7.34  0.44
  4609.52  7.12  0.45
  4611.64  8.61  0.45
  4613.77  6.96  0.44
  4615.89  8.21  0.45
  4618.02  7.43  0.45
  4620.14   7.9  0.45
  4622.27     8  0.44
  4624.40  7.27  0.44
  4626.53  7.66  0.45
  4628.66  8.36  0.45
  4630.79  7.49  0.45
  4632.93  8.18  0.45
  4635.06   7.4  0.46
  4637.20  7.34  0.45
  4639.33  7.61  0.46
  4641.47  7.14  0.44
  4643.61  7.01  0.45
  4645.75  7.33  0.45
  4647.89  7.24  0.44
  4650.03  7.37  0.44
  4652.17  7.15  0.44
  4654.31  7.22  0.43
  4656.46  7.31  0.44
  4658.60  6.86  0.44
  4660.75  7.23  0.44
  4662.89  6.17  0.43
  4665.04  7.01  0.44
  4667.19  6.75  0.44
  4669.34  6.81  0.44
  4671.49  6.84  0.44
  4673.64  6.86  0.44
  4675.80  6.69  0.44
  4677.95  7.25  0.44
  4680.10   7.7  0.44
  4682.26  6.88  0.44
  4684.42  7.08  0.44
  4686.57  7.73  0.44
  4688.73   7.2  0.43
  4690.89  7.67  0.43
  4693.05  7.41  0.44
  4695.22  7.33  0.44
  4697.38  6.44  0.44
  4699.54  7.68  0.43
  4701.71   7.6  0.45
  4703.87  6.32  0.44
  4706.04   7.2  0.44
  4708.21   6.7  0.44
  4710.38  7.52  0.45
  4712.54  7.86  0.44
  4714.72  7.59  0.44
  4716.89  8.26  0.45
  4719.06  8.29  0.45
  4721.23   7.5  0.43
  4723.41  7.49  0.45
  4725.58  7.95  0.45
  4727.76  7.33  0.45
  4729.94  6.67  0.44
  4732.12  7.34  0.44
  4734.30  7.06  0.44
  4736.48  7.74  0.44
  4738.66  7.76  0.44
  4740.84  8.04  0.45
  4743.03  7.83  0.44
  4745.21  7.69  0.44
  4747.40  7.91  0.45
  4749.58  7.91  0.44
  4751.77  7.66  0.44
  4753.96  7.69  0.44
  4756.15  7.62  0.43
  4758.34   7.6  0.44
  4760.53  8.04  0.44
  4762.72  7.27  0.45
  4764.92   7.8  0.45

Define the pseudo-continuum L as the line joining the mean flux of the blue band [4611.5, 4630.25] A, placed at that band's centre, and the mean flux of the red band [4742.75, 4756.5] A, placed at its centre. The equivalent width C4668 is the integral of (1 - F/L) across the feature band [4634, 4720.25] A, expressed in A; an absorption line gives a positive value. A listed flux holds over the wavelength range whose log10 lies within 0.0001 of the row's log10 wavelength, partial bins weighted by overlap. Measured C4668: 6.0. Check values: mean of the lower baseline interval 7.78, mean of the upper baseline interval 7.76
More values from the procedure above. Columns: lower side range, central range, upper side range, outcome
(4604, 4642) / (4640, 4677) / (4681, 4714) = 2.14 A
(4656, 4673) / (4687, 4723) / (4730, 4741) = -1.06 A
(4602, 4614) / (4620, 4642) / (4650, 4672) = -1.63 A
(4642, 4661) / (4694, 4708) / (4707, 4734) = 0.67 A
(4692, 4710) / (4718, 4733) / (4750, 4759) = -0.32 A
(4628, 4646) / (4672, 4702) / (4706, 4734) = 1.14 A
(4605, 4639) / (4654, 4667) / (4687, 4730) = 1.05 A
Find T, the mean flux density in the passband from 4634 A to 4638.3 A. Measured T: 7.37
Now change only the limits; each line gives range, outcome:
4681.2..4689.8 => 7.23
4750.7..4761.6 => 7.72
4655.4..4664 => 6.9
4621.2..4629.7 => 7.82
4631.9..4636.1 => 7.8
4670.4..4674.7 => 6.85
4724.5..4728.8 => 7.64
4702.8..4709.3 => 6.73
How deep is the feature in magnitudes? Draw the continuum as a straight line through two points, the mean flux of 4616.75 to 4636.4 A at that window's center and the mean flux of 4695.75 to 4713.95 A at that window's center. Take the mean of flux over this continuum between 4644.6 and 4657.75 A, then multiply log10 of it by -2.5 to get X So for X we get 0.044 mag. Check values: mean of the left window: 7.74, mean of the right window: 7.18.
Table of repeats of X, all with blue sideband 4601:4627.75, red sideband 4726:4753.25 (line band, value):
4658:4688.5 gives 0.08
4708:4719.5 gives -0.03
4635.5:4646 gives 0.03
